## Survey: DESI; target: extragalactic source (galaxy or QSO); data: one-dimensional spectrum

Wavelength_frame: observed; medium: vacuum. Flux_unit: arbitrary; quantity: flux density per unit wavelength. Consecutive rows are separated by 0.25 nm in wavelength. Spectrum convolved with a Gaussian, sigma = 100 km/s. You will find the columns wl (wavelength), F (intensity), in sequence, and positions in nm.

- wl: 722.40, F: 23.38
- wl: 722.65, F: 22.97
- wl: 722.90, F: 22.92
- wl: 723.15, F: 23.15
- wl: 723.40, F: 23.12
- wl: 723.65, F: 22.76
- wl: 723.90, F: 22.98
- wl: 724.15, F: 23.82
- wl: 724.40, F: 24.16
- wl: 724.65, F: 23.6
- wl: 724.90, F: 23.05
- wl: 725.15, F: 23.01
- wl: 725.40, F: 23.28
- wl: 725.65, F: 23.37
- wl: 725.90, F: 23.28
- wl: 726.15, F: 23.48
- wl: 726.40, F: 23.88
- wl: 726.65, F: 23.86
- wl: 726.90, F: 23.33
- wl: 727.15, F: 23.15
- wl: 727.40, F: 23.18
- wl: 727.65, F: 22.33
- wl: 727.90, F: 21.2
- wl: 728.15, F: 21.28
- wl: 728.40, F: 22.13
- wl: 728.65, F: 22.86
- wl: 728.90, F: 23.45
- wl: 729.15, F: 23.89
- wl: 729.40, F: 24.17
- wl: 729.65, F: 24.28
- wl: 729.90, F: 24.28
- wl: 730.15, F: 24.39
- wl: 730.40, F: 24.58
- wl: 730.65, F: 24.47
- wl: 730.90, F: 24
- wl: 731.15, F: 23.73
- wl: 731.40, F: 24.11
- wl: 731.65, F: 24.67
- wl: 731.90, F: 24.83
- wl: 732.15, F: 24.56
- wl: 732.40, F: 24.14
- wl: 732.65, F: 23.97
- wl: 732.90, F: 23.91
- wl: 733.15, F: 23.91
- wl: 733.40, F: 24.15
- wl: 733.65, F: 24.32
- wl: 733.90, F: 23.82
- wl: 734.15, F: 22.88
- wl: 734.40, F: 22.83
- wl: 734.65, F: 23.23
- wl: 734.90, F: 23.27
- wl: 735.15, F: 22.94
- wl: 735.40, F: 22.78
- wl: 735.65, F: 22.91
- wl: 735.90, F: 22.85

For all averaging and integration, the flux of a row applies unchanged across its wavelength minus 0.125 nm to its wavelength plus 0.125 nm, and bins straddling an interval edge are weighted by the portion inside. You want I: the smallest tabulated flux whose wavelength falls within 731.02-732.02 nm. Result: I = 23.73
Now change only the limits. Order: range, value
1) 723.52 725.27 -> 22.76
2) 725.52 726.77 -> 23.28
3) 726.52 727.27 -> 23.15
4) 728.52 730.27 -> 22.86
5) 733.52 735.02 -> 22.83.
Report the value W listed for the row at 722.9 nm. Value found 22.92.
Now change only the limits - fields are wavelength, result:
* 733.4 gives 24.15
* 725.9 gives 23.28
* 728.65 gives 22.86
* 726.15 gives 23.48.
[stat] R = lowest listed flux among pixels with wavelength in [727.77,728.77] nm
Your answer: 21.2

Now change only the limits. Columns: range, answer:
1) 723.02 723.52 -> 23.12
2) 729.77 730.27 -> 24.28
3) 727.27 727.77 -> 22.33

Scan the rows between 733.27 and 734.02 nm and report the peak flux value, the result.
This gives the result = 24.32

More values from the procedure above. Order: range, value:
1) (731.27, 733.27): 24.83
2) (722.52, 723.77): 23.15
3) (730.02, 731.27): 24.58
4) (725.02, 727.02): 23.88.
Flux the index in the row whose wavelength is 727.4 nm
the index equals 23.18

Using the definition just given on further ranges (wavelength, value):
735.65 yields 22.91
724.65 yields 23.6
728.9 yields 23.45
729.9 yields 24.28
